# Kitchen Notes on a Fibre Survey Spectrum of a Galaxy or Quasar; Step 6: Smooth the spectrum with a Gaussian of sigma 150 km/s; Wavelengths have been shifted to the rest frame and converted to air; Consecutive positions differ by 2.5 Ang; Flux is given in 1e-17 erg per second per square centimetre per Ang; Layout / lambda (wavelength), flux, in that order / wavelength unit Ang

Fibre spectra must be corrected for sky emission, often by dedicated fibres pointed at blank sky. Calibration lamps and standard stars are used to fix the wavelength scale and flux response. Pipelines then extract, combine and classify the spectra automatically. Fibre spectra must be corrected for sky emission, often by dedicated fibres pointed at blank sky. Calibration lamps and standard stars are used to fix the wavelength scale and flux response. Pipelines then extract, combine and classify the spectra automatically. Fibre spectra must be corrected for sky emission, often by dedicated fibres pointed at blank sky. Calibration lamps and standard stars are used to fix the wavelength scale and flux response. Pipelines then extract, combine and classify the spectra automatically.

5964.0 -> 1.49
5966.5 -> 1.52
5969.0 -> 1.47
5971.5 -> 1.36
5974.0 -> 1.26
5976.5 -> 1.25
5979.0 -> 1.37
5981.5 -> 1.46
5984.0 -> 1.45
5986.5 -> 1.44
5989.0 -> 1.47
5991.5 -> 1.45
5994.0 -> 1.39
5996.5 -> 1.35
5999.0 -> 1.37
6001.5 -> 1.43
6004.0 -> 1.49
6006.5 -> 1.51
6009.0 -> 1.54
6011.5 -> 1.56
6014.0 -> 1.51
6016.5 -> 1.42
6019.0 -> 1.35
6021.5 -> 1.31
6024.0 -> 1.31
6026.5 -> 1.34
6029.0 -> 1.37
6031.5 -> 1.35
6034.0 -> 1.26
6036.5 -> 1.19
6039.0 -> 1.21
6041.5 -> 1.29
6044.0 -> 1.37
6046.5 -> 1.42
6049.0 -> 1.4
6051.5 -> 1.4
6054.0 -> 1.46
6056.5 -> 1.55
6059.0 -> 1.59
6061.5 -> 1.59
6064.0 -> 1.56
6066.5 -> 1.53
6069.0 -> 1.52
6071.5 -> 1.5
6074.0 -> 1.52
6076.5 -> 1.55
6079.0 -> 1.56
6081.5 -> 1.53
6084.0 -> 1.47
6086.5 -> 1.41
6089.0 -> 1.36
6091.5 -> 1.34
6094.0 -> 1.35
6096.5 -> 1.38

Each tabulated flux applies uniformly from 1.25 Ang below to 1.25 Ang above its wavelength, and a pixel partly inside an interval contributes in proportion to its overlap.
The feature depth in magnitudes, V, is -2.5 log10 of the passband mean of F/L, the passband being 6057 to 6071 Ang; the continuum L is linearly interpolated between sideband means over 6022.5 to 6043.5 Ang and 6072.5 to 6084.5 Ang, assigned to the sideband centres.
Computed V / -0.07 mag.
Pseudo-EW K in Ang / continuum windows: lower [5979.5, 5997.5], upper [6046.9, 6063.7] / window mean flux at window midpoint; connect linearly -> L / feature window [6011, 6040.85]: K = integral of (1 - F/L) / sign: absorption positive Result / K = 2.5 Ang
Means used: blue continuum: 1.43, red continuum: 1.5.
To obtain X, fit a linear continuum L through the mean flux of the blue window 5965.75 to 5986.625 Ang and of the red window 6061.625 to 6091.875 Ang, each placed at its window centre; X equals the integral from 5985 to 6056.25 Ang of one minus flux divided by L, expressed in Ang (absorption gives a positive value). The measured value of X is 2.2 Ang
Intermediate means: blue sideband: 1.39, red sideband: 1.5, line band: 1.39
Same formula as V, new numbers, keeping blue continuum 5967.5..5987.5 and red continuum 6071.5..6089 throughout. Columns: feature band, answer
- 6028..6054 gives 0.09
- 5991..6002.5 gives 0.01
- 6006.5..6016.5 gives -0.07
